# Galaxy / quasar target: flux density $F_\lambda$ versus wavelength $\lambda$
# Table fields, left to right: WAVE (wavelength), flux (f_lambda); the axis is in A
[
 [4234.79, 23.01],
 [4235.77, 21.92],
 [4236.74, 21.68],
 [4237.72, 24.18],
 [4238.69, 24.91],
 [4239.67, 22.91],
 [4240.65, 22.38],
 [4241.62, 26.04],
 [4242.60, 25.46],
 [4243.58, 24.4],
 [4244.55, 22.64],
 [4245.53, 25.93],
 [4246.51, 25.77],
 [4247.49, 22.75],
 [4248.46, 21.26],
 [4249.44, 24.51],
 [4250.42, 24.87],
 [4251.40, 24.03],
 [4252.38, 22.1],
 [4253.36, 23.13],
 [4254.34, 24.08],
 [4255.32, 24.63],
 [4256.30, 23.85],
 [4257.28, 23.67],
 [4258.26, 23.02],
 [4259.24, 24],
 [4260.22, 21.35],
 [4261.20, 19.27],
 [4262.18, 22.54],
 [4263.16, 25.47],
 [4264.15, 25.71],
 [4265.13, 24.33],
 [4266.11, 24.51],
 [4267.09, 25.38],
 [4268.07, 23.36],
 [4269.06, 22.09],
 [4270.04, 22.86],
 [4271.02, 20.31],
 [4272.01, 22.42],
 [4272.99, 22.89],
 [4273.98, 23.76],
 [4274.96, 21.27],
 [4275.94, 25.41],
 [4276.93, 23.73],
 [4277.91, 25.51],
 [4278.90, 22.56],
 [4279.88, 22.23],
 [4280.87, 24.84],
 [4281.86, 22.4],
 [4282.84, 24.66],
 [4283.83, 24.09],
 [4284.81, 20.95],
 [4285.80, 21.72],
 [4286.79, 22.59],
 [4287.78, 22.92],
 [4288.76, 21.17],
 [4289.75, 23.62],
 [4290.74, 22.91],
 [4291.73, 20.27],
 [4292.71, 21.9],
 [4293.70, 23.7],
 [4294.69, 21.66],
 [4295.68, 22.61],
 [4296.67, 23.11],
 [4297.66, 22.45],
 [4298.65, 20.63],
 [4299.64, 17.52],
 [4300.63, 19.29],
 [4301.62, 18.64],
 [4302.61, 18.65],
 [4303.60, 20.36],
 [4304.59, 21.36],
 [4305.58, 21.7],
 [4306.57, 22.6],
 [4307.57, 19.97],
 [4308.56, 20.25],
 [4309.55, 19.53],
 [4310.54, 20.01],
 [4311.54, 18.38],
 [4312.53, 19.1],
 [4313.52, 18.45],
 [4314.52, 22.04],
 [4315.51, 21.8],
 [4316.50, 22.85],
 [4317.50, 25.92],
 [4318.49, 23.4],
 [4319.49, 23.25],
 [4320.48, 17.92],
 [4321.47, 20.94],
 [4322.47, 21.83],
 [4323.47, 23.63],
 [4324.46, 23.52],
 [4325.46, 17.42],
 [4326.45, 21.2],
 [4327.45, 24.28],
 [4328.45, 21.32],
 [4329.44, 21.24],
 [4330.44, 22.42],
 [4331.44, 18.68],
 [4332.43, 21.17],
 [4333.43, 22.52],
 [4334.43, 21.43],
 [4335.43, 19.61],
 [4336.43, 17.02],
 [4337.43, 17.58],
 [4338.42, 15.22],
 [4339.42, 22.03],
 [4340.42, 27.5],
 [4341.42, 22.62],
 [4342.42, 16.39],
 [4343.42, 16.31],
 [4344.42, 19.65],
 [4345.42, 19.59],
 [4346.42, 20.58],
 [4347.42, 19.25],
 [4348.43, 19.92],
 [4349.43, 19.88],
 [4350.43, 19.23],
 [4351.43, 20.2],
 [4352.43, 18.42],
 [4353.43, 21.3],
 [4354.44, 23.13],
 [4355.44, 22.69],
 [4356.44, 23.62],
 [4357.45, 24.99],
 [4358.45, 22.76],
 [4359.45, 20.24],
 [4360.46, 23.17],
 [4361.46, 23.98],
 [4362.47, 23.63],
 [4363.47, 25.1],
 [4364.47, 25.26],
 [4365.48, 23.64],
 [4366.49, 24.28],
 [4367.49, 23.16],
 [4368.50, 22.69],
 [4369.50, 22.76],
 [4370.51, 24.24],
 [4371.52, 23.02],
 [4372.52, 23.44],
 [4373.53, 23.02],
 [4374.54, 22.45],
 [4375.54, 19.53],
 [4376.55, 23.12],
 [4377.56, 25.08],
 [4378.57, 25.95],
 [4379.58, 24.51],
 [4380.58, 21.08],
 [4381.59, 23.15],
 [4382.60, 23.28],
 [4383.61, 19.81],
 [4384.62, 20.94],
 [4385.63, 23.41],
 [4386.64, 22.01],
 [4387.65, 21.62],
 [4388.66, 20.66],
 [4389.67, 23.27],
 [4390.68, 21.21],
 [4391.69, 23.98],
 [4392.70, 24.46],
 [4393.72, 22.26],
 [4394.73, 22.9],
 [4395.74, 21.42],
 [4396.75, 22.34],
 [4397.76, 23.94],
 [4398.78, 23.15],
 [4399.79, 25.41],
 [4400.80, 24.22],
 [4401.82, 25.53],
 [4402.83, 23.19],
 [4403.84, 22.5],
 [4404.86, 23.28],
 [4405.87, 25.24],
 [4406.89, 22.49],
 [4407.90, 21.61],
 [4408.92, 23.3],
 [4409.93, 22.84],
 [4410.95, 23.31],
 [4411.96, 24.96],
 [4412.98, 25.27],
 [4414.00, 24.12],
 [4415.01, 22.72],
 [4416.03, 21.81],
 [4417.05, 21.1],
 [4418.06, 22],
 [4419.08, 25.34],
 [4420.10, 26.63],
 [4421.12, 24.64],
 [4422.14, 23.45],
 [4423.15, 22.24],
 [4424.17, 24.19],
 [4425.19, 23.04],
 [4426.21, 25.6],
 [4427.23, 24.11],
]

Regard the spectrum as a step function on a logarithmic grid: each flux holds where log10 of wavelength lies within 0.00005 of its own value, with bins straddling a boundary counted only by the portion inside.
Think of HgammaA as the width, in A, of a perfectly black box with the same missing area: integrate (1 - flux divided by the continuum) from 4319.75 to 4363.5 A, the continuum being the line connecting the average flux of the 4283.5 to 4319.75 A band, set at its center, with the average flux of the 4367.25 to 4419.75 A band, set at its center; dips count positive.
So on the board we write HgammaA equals 2.2 A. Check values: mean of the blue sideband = 21.4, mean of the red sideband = 23.1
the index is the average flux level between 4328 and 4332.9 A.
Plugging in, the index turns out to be 21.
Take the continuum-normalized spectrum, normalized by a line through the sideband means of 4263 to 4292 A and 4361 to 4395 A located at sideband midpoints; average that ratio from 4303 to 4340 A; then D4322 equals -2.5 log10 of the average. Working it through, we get 0.11 mag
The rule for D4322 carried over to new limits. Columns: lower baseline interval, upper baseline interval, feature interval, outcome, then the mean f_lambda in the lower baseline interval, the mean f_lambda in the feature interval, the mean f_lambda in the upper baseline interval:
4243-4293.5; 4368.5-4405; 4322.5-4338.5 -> 0.12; 23.3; 20.7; 22.9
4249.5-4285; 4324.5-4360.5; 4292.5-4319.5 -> 0.05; 23.4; 21.1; 20.7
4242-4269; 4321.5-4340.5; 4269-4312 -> 0.03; 23.8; 21.8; 20.9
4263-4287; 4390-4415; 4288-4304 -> 0.11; 23.4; 21.2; 23.4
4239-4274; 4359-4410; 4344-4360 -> 0.11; 23.5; 21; 23.1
